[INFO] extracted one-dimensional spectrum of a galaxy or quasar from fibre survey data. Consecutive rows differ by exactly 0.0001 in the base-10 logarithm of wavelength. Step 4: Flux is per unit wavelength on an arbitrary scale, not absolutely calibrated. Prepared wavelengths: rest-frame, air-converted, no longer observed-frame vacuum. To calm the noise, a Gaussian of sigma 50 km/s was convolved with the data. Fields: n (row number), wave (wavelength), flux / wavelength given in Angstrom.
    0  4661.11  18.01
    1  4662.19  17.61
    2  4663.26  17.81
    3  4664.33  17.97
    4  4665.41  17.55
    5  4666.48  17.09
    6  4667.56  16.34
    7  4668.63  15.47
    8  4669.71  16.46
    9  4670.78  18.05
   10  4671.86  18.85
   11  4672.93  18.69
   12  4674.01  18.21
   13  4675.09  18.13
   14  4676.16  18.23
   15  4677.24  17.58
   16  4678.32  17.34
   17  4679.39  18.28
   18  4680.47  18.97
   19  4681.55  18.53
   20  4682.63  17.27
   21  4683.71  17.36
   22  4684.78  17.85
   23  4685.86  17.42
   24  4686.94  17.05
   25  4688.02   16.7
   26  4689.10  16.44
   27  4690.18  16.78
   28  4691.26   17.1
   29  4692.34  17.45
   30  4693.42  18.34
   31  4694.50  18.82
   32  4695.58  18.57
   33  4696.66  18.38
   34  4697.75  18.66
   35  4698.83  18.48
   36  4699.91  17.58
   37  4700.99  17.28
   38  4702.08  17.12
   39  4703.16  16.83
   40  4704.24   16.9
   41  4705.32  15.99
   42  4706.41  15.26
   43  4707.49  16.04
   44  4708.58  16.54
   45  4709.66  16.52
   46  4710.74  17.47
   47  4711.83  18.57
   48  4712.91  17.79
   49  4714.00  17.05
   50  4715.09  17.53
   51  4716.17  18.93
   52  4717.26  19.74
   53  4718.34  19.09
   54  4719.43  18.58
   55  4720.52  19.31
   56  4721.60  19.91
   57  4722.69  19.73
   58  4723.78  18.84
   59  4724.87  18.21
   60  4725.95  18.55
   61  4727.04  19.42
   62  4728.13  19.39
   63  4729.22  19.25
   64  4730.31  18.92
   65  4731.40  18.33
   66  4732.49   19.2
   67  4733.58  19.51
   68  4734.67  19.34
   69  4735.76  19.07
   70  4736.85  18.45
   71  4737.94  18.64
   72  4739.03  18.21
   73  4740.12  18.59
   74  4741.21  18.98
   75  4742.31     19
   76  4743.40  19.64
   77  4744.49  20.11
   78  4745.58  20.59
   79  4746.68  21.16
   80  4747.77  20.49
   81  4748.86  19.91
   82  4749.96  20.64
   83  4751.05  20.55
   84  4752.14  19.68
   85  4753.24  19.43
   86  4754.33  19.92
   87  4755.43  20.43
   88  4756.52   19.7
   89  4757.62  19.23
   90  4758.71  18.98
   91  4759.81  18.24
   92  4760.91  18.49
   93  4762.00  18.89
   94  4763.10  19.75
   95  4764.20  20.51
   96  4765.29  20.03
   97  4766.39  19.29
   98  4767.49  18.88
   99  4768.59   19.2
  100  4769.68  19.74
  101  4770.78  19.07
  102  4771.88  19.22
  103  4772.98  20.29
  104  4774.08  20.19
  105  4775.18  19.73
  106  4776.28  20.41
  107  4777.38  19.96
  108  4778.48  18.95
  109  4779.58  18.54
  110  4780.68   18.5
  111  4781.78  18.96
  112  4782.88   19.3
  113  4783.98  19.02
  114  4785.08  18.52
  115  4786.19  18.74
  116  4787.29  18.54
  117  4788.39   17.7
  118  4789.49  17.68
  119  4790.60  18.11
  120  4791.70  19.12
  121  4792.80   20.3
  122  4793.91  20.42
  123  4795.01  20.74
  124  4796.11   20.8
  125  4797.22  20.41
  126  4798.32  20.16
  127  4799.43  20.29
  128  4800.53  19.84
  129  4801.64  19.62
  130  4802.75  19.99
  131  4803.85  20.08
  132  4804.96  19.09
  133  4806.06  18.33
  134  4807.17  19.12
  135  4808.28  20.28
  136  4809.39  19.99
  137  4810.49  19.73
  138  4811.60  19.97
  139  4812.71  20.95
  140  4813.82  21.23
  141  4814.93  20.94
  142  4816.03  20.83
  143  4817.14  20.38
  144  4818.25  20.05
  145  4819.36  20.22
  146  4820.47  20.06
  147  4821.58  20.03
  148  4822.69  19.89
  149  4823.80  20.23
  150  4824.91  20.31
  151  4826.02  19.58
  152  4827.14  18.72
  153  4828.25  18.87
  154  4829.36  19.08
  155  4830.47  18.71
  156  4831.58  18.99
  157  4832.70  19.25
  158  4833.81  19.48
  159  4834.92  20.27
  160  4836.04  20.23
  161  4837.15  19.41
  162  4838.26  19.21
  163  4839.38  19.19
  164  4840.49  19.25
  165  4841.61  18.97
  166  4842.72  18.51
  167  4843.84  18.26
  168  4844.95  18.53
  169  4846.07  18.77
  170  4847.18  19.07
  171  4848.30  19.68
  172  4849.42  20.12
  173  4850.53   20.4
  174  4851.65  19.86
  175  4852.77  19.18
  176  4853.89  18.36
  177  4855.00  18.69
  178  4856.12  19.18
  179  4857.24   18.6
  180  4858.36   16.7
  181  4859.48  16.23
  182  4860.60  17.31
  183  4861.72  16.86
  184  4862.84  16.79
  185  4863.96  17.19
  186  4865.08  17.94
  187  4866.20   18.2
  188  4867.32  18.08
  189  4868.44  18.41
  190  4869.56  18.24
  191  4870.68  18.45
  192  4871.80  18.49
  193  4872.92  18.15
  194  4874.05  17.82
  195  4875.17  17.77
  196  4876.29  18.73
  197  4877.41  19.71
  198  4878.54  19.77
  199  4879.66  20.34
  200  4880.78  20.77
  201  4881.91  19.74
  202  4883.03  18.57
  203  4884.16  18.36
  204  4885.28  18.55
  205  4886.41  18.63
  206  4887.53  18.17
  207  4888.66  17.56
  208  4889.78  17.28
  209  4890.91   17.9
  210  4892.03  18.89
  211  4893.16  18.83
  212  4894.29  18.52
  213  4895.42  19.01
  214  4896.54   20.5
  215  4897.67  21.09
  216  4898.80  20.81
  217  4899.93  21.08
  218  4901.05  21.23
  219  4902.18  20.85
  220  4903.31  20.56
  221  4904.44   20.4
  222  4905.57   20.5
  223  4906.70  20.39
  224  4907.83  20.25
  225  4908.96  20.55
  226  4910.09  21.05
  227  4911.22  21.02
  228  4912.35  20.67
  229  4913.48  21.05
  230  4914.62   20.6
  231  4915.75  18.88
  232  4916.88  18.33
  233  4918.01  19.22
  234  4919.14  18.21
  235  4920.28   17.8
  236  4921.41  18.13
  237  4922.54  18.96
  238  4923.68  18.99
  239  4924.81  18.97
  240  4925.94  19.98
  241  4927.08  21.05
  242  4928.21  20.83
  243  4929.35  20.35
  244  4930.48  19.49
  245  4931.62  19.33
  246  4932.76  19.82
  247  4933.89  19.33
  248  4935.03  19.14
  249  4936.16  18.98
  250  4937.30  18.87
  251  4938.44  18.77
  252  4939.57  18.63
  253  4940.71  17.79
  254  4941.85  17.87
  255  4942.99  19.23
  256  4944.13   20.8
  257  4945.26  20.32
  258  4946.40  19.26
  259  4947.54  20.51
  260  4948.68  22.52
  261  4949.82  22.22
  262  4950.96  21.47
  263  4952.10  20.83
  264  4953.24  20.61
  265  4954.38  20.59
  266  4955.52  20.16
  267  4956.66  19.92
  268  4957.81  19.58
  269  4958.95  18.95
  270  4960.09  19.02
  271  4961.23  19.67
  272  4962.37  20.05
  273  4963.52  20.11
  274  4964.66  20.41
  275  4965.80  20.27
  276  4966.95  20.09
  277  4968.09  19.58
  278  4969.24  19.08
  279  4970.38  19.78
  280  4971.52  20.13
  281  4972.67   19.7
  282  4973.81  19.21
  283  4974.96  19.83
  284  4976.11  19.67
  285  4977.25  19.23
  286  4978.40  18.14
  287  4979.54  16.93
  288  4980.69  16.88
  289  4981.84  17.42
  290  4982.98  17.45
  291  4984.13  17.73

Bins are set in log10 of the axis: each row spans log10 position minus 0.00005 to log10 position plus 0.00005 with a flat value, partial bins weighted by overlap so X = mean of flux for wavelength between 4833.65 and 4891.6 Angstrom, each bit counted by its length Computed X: 18.6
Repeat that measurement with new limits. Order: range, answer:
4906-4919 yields 20.1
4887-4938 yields 19.6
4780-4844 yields 19.6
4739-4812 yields 19.5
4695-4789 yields 18.9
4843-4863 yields 18.5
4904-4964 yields 19.8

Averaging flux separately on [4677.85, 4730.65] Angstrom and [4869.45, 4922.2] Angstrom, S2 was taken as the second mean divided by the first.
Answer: 1.08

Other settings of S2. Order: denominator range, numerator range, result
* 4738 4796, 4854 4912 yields 0.98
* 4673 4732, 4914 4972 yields 1.10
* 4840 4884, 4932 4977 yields 1.06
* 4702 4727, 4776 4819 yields 1.10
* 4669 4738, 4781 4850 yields 1.08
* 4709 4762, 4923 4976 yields 1.04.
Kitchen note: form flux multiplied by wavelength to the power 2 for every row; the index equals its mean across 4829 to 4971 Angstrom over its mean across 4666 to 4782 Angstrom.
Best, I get 1.12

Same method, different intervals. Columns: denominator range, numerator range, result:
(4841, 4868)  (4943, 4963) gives 1.15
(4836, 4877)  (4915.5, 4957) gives 1.10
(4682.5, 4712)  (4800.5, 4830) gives 1.21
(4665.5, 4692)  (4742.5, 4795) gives 1.16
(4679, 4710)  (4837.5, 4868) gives 1.14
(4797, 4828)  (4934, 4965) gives 1.05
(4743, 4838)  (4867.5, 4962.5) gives 1.05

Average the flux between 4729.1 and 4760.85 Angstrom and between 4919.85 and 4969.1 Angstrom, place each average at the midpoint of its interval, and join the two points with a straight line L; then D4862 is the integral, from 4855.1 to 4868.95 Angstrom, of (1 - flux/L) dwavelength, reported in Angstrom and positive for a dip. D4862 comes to 1.4 Angstrom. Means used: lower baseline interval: 19.4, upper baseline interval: 19.7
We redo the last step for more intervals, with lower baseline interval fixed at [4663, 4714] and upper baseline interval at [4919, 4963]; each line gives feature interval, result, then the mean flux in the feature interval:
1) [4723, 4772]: -3.75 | 19.4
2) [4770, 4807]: -2.13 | 19.4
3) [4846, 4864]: 0.47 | 18.4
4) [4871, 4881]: 0.07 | 19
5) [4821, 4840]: -0.79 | 19.5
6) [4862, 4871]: 0.55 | 17.9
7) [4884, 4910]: -0.42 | 19.6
